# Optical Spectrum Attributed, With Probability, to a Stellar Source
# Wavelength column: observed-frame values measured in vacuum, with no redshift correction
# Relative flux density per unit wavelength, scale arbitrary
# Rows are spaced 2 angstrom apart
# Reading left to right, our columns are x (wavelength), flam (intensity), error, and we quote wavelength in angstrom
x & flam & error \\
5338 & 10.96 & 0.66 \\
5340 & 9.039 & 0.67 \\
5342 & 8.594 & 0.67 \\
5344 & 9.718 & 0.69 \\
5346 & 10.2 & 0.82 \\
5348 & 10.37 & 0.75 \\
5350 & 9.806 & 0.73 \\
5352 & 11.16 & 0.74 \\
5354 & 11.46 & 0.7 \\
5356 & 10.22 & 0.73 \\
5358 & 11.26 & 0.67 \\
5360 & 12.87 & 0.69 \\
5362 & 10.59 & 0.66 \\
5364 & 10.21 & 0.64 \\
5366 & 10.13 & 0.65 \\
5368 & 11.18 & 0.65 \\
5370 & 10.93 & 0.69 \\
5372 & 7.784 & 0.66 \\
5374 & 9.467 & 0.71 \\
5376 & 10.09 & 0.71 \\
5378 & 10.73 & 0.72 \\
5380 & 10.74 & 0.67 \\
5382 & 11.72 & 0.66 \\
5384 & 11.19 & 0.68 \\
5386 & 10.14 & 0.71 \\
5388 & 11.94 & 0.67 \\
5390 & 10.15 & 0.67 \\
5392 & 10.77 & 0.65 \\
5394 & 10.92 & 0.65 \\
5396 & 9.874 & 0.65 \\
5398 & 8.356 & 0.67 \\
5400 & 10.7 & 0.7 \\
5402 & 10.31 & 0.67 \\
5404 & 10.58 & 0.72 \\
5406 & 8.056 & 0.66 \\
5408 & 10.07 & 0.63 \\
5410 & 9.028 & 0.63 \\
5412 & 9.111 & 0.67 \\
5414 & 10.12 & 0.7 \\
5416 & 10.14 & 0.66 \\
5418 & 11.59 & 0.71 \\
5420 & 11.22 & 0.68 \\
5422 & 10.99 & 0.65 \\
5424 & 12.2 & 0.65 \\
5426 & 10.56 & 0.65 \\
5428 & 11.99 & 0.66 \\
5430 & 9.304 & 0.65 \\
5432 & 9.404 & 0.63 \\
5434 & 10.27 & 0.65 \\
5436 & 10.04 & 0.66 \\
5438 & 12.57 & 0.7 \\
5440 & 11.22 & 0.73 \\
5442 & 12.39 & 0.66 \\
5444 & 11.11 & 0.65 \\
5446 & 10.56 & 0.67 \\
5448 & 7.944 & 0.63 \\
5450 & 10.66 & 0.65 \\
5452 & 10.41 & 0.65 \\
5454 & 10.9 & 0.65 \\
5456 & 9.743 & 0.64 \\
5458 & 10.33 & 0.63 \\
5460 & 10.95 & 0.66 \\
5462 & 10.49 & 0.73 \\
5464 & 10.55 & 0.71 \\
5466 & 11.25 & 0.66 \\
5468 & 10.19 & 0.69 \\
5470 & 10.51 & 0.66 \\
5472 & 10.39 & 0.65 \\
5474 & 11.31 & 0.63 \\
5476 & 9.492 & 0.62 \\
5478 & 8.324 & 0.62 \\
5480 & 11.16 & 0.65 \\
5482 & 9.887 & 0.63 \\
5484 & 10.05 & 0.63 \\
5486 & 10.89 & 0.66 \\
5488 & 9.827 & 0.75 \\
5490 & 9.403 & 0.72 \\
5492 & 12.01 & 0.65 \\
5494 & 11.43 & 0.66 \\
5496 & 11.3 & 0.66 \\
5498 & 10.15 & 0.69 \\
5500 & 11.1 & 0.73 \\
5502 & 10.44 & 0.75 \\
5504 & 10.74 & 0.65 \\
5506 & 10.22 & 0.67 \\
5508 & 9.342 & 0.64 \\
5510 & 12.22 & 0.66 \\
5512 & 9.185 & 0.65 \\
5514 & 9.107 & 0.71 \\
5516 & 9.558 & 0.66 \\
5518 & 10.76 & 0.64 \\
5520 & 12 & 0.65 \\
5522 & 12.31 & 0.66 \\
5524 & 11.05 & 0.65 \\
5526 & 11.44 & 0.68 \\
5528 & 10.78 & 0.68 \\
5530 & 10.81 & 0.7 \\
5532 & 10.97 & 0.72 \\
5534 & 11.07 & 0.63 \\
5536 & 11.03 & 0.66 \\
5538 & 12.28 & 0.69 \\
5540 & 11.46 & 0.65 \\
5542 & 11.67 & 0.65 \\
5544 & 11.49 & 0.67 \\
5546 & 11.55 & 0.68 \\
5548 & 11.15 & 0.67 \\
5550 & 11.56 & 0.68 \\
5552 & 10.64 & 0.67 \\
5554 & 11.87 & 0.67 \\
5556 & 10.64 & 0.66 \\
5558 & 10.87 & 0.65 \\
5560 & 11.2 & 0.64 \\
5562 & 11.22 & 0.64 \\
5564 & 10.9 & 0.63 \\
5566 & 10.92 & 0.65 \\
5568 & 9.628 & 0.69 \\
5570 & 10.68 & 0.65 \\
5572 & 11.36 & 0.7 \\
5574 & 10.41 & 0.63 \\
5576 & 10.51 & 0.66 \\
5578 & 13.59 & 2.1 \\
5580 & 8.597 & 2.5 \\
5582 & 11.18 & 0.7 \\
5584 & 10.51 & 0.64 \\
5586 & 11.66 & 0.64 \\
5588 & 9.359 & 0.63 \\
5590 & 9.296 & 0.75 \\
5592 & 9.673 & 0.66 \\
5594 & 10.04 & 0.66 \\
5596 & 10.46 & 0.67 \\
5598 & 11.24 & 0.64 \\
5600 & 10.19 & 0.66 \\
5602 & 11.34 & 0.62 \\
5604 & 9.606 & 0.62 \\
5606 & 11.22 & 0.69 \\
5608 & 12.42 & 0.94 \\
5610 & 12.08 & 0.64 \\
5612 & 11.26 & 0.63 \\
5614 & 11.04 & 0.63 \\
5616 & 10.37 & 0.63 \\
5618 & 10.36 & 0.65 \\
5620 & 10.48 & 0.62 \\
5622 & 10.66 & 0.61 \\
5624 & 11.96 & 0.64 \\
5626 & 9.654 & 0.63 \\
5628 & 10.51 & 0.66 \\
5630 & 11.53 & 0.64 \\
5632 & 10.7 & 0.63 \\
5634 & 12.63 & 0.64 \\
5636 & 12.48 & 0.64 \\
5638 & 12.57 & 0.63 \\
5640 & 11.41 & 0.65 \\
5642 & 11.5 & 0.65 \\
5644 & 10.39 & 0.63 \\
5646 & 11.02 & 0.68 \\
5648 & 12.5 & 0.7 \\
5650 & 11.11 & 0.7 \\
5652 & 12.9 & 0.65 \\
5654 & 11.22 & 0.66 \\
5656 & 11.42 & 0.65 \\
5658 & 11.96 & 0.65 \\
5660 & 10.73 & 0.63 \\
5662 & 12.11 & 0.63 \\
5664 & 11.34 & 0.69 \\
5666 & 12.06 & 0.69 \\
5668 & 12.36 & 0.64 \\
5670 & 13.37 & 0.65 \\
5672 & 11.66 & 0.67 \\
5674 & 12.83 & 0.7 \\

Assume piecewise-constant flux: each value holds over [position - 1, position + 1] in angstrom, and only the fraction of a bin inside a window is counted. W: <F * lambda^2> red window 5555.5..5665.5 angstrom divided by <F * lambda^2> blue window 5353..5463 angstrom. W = 1.13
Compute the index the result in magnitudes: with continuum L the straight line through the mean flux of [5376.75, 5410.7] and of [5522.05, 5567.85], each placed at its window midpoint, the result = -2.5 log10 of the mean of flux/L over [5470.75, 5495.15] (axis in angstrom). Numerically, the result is 0.050 mag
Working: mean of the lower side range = 10.3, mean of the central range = 10.4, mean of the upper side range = 11.2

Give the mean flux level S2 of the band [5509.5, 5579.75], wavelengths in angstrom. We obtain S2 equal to 11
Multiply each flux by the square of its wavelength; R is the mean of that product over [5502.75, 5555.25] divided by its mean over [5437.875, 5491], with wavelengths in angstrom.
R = 1.1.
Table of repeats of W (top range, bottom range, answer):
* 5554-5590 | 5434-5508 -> 1.06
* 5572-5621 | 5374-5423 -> 1.11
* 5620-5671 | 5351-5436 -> 1.21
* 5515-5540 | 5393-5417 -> 1.20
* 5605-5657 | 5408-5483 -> 1.16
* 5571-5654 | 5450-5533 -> 1.09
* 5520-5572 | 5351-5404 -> 1.13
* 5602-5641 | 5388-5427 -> 1.18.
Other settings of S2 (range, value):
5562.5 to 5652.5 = 11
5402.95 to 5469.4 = 10.5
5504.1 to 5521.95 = 10.4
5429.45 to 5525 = 10.5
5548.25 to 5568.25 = 11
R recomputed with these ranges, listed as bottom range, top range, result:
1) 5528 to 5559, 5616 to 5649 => 1.03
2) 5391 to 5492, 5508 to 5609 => 1.09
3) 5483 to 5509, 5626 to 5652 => 1.15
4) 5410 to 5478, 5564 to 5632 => 1.08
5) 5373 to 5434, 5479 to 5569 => 1.09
